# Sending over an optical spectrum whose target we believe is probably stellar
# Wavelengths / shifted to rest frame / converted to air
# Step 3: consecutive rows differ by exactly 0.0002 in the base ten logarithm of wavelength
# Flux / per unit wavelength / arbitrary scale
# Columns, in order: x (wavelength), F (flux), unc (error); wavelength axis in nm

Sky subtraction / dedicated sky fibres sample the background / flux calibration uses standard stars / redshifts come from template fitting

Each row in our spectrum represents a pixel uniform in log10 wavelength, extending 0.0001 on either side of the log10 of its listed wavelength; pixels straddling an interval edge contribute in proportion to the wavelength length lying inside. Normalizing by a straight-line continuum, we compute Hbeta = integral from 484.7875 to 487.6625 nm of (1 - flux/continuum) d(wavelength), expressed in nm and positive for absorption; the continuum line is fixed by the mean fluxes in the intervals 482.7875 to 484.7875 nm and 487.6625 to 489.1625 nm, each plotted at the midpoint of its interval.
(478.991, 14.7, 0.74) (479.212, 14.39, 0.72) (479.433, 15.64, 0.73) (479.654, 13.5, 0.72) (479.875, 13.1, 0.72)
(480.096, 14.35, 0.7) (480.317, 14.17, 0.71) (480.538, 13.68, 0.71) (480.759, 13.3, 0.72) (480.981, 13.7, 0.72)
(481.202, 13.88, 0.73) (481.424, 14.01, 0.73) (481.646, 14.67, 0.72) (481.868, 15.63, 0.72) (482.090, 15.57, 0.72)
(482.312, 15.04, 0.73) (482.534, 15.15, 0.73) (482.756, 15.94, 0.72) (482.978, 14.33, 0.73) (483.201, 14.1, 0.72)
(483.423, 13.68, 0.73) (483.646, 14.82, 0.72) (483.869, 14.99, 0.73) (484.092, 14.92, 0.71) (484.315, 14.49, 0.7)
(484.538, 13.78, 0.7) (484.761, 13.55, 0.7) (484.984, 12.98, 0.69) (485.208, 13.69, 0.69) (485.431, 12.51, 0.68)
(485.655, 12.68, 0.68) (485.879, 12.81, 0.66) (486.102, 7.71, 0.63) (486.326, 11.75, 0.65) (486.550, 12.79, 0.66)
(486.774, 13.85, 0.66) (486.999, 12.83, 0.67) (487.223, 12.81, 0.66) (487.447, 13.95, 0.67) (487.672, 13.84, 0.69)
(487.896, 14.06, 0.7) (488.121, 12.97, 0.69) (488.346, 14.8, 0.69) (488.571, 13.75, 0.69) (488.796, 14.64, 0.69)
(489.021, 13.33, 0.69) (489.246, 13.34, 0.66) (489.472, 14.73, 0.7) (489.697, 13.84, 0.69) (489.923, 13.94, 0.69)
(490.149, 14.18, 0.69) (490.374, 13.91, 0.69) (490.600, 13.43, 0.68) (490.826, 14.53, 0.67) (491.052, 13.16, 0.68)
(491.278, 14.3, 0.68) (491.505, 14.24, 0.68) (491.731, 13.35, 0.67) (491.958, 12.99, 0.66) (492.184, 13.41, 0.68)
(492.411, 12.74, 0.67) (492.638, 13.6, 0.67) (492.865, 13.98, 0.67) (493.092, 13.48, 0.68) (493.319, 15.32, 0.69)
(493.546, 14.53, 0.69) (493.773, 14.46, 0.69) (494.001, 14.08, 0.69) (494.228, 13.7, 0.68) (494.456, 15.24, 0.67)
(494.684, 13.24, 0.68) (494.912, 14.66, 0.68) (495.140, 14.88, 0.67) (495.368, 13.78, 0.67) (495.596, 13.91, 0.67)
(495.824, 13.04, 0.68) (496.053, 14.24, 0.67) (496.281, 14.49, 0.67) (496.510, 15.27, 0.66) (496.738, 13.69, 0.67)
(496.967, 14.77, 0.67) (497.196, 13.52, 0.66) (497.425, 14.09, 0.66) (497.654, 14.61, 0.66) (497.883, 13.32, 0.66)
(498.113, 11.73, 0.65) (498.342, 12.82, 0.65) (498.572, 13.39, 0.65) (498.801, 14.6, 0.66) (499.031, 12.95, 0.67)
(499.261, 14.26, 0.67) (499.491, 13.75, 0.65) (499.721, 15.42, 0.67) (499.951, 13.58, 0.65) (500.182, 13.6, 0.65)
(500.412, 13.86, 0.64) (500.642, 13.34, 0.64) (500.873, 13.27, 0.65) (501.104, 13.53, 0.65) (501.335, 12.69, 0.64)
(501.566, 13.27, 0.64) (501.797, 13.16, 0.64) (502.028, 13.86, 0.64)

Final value 0.31 nm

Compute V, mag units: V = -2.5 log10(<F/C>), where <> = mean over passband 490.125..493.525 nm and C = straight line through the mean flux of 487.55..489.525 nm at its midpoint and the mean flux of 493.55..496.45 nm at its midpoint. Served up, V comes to 0.020 mag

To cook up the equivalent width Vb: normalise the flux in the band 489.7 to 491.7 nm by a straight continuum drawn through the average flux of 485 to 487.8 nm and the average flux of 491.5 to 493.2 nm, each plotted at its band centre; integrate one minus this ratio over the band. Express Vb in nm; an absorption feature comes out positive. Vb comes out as -0.11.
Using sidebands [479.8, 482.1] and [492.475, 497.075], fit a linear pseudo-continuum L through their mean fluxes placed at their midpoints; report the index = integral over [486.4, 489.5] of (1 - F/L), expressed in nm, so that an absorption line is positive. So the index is 0.12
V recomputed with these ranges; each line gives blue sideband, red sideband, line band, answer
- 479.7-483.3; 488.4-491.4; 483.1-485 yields 0.00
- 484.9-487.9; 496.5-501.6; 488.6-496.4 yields -0.06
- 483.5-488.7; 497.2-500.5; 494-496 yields -0.04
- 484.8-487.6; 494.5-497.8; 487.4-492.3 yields -0.06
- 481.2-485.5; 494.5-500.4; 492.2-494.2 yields 0.01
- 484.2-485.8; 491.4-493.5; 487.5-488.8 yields -0.03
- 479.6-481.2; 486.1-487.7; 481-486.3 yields -0.06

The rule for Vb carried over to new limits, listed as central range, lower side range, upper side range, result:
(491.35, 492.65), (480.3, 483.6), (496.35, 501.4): 0.06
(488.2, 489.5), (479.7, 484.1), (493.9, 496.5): 0.02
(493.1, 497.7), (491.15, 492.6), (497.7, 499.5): -0.28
